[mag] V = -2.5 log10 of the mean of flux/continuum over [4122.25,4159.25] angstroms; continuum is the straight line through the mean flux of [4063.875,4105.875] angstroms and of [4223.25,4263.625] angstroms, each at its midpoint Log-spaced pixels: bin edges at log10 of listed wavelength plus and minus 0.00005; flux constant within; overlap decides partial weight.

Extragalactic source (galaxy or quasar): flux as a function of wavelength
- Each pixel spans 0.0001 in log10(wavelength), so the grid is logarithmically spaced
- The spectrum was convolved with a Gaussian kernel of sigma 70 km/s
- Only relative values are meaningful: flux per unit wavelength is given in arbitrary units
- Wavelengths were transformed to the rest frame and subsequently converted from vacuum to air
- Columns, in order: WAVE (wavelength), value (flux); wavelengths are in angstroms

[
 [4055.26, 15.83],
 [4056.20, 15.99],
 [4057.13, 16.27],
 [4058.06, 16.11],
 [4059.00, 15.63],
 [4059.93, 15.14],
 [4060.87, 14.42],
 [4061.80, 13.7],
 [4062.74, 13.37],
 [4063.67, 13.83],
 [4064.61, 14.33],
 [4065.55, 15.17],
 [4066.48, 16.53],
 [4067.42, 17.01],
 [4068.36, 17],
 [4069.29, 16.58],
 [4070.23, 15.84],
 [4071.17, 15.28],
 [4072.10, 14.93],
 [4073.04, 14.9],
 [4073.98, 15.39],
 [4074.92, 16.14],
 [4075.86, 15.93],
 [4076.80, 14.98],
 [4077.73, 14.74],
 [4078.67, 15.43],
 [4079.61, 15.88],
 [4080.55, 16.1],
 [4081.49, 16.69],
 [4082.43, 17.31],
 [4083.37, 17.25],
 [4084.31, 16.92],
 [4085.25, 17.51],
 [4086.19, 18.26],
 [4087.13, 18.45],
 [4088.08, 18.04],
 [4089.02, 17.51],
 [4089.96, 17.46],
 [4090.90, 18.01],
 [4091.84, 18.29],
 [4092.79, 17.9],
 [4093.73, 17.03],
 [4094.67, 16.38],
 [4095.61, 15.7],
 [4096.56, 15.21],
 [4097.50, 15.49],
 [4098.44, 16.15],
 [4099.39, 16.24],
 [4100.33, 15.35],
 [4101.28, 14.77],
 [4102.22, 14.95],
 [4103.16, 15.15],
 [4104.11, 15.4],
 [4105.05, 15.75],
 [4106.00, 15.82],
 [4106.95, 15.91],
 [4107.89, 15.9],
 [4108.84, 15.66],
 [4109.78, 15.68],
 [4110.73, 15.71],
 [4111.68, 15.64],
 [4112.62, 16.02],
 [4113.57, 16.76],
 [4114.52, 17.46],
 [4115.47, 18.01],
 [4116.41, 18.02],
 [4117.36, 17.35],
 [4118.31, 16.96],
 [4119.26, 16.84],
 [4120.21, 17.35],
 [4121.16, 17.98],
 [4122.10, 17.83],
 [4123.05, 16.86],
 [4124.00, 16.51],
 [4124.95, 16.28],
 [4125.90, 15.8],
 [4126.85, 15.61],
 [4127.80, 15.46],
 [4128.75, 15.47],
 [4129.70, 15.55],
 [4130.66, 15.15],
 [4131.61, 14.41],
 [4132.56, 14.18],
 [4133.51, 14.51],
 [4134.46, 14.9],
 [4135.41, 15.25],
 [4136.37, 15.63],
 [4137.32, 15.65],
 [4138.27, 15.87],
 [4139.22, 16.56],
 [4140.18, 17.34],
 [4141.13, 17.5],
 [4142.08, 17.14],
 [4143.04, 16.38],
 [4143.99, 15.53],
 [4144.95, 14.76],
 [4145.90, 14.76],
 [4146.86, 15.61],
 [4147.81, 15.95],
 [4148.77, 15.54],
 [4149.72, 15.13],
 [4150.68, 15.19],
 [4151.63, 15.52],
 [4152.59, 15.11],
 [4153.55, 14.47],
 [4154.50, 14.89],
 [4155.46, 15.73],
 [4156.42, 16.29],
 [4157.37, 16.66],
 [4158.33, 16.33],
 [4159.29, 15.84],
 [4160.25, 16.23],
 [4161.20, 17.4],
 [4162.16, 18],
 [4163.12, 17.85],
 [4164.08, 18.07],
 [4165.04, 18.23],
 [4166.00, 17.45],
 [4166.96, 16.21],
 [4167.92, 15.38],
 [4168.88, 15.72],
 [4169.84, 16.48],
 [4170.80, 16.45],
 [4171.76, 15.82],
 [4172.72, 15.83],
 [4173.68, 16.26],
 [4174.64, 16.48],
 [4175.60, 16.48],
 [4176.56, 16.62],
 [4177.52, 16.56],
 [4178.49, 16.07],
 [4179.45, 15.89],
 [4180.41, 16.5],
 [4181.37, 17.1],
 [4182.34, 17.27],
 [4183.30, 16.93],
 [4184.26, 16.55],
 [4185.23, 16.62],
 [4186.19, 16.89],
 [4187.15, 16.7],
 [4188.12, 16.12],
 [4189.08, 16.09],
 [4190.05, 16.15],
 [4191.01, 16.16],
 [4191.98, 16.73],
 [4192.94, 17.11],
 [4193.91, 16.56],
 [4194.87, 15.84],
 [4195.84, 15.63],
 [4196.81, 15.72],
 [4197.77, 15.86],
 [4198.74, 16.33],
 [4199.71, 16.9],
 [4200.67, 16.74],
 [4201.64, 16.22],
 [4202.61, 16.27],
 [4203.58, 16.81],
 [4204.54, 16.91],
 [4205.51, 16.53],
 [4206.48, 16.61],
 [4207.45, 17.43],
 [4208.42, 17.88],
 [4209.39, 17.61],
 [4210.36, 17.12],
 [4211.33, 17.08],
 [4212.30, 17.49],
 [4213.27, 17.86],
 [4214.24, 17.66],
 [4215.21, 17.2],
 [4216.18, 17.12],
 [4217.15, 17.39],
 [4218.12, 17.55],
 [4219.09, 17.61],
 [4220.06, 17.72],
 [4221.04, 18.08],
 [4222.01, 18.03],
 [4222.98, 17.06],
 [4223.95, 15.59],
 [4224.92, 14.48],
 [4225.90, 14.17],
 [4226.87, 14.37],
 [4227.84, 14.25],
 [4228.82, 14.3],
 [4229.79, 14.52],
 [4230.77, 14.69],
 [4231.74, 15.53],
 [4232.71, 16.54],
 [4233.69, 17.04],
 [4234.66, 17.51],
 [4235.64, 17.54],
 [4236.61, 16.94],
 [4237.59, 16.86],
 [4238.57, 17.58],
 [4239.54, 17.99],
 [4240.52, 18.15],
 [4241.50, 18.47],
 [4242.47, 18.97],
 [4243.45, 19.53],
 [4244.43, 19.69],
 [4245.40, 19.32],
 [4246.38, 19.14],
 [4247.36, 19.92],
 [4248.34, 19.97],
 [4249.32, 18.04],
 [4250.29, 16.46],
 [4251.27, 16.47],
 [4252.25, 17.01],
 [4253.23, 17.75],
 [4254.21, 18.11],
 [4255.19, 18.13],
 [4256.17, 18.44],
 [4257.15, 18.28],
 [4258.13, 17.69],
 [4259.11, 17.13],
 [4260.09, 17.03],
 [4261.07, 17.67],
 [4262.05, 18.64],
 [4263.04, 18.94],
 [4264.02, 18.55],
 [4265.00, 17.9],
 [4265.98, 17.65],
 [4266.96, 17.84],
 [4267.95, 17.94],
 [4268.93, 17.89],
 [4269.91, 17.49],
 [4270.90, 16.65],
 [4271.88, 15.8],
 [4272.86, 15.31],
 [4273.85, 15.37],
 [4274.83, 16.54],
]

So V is 0.06 mag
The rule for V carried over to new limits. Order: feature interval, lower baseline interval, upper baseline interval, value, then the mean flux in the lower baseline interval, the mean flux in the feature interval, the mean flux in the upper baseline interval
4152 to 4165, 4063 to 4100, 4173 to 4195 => 0.00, 16.3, 16.4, 16.5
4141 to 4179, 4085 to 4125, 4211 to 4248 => 0.04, 16.6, 16.2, 17.1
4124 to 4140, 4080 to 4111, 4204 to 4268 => 0.08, 16.5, 15.5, 17.4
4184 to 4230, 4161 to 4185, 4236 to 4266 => 0.05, 16.7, 16.5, 18.1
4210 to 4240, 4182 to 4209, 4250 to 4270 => 0.03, 16.6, 16.6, 17.8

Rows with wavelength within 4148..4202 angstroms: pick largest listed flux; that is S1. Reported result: 18.23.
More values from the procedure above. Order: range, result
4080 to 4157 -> 18.45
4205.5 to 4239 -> 18.08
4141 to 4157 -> 17.5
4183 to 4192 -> 16.93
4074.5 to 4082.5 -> 17.31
